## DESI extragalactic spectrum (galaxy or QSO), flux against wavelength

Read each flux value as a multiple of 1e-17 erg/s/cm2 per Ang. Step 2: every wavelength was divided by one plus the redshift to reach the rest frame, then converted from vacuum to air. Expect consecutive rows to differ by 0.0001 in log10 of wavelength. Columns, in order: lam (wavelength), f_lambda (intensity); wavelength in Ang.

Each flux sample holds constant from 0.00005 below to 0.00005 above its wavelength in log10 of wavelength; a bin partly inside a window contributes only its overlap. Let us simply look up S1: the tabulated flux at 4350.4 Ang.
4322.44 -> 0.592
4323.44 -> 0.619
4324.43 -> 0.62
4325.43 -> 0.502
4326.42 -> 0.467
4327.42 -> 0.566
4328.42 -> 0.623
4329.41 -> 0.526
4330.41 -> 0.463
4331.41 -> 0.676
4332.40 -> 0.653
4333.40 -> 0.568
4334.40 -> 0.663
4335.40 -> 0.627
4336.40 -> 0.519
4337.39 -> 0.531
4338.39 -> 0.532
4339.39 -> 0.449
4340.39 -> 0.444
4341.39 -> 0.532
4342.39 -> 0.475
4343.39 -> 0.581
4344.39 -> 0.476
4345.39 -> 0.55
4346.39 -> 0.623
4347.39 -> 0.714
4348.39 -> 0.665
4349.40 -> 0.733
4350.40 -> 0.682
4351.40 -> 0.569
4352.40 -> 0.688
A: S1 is 0.682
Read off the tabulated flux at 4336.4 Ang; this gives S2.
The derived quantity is 0.519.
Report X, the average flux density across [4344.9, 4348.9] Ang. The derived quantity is 0.637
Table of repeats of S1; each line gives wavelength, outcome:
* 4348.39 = 0.665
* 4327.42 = 0.566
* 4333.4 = 0.568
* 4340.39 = 0.444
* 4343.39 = 0.581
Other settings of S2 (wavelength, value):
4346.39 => 0.623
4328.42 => 0.623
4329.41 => 0.526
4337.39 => 0.531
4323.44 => 0.619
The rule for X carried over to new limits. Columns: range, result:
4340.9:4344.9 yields 0.516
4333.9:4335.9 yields 0.644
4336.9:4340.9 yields 0.489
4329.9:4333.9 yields 0.59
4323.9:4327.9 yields 0.54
